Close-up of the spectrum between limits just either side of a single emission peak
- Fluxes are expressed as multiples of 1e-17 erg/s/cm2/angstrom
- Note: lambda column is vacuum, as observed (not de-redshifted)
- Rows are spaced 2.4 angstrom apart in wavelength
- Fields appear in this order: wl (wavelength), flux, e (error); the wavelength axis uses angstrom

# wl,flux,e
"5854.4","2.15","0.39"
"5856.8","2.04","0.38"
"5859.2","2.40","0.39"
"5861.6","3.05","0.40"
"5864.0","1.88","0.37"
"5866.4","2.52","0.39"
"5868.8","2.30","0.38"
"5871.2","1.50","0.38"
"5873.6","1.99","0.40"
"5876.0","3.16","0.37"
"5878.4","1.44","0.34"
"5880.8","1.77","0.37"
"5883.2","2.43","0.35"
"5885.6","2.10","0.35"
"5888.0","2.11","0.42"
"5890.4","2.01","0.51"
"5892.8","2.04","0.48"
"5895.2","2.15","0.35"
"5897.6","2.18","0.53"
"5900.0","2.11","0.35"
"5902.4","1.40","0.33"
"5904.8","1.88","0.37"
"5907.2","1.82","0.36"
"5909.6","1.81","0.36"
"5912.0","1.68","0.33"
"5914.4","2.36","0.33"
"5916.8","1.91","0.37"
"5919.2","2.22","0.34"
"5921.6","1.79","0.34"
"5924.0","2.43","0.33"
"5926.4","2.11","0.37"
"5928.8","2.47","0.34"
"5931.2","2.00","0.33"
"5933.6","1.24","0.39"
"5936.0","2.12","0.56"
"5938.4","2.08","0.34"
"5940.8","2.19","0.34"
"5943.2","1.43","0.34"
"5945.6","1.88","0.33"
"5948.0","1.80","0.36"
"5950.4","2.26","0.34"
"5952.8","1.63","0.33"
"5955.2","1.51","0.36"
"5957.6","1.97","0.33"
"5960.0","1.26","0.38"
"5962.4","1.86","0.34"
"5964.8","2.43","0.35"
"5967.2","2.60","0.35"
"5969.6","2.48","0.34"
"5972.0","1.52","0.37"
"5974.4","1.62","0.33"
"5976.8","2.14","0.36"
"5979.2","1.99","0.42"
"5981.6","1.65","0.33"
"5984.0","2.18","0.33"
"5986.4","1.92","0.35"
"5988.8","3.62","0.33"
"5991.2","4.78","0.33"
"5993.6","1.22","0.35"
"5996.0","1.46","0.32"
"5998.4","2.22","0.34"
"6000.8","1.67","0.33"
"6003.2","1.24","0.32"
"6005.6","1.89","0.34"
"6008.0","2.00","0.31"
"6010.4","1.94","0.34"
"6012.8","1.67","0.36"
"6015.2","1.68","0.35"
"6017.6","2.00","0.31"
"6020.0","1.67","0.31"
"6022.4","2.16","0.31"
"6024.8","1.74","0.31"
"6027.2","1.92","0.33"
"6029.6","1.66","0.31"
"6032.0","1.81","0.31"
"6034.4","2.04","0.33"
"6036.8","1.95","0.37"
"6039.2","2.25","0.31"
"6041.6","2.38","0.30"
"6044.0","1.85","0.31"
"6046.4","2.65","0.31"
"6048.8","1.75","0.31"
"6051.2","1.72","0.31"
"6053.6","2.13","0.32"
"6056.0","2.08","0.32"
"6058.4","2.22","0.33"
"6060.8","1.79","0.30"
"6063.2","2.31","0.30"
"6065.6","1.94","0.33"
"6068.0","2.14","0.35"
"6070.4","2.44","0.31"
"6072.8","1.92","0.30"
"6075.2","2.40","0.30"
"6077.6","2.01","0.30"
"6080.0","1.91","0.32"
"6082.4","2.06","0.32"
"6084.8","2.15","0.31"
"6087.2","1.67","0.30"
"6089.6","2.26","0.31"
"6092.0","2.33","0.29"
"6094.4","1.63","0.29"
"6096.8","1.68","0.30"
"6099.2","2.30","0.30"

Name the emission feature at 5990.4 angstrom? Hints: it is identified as H-beta 4861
